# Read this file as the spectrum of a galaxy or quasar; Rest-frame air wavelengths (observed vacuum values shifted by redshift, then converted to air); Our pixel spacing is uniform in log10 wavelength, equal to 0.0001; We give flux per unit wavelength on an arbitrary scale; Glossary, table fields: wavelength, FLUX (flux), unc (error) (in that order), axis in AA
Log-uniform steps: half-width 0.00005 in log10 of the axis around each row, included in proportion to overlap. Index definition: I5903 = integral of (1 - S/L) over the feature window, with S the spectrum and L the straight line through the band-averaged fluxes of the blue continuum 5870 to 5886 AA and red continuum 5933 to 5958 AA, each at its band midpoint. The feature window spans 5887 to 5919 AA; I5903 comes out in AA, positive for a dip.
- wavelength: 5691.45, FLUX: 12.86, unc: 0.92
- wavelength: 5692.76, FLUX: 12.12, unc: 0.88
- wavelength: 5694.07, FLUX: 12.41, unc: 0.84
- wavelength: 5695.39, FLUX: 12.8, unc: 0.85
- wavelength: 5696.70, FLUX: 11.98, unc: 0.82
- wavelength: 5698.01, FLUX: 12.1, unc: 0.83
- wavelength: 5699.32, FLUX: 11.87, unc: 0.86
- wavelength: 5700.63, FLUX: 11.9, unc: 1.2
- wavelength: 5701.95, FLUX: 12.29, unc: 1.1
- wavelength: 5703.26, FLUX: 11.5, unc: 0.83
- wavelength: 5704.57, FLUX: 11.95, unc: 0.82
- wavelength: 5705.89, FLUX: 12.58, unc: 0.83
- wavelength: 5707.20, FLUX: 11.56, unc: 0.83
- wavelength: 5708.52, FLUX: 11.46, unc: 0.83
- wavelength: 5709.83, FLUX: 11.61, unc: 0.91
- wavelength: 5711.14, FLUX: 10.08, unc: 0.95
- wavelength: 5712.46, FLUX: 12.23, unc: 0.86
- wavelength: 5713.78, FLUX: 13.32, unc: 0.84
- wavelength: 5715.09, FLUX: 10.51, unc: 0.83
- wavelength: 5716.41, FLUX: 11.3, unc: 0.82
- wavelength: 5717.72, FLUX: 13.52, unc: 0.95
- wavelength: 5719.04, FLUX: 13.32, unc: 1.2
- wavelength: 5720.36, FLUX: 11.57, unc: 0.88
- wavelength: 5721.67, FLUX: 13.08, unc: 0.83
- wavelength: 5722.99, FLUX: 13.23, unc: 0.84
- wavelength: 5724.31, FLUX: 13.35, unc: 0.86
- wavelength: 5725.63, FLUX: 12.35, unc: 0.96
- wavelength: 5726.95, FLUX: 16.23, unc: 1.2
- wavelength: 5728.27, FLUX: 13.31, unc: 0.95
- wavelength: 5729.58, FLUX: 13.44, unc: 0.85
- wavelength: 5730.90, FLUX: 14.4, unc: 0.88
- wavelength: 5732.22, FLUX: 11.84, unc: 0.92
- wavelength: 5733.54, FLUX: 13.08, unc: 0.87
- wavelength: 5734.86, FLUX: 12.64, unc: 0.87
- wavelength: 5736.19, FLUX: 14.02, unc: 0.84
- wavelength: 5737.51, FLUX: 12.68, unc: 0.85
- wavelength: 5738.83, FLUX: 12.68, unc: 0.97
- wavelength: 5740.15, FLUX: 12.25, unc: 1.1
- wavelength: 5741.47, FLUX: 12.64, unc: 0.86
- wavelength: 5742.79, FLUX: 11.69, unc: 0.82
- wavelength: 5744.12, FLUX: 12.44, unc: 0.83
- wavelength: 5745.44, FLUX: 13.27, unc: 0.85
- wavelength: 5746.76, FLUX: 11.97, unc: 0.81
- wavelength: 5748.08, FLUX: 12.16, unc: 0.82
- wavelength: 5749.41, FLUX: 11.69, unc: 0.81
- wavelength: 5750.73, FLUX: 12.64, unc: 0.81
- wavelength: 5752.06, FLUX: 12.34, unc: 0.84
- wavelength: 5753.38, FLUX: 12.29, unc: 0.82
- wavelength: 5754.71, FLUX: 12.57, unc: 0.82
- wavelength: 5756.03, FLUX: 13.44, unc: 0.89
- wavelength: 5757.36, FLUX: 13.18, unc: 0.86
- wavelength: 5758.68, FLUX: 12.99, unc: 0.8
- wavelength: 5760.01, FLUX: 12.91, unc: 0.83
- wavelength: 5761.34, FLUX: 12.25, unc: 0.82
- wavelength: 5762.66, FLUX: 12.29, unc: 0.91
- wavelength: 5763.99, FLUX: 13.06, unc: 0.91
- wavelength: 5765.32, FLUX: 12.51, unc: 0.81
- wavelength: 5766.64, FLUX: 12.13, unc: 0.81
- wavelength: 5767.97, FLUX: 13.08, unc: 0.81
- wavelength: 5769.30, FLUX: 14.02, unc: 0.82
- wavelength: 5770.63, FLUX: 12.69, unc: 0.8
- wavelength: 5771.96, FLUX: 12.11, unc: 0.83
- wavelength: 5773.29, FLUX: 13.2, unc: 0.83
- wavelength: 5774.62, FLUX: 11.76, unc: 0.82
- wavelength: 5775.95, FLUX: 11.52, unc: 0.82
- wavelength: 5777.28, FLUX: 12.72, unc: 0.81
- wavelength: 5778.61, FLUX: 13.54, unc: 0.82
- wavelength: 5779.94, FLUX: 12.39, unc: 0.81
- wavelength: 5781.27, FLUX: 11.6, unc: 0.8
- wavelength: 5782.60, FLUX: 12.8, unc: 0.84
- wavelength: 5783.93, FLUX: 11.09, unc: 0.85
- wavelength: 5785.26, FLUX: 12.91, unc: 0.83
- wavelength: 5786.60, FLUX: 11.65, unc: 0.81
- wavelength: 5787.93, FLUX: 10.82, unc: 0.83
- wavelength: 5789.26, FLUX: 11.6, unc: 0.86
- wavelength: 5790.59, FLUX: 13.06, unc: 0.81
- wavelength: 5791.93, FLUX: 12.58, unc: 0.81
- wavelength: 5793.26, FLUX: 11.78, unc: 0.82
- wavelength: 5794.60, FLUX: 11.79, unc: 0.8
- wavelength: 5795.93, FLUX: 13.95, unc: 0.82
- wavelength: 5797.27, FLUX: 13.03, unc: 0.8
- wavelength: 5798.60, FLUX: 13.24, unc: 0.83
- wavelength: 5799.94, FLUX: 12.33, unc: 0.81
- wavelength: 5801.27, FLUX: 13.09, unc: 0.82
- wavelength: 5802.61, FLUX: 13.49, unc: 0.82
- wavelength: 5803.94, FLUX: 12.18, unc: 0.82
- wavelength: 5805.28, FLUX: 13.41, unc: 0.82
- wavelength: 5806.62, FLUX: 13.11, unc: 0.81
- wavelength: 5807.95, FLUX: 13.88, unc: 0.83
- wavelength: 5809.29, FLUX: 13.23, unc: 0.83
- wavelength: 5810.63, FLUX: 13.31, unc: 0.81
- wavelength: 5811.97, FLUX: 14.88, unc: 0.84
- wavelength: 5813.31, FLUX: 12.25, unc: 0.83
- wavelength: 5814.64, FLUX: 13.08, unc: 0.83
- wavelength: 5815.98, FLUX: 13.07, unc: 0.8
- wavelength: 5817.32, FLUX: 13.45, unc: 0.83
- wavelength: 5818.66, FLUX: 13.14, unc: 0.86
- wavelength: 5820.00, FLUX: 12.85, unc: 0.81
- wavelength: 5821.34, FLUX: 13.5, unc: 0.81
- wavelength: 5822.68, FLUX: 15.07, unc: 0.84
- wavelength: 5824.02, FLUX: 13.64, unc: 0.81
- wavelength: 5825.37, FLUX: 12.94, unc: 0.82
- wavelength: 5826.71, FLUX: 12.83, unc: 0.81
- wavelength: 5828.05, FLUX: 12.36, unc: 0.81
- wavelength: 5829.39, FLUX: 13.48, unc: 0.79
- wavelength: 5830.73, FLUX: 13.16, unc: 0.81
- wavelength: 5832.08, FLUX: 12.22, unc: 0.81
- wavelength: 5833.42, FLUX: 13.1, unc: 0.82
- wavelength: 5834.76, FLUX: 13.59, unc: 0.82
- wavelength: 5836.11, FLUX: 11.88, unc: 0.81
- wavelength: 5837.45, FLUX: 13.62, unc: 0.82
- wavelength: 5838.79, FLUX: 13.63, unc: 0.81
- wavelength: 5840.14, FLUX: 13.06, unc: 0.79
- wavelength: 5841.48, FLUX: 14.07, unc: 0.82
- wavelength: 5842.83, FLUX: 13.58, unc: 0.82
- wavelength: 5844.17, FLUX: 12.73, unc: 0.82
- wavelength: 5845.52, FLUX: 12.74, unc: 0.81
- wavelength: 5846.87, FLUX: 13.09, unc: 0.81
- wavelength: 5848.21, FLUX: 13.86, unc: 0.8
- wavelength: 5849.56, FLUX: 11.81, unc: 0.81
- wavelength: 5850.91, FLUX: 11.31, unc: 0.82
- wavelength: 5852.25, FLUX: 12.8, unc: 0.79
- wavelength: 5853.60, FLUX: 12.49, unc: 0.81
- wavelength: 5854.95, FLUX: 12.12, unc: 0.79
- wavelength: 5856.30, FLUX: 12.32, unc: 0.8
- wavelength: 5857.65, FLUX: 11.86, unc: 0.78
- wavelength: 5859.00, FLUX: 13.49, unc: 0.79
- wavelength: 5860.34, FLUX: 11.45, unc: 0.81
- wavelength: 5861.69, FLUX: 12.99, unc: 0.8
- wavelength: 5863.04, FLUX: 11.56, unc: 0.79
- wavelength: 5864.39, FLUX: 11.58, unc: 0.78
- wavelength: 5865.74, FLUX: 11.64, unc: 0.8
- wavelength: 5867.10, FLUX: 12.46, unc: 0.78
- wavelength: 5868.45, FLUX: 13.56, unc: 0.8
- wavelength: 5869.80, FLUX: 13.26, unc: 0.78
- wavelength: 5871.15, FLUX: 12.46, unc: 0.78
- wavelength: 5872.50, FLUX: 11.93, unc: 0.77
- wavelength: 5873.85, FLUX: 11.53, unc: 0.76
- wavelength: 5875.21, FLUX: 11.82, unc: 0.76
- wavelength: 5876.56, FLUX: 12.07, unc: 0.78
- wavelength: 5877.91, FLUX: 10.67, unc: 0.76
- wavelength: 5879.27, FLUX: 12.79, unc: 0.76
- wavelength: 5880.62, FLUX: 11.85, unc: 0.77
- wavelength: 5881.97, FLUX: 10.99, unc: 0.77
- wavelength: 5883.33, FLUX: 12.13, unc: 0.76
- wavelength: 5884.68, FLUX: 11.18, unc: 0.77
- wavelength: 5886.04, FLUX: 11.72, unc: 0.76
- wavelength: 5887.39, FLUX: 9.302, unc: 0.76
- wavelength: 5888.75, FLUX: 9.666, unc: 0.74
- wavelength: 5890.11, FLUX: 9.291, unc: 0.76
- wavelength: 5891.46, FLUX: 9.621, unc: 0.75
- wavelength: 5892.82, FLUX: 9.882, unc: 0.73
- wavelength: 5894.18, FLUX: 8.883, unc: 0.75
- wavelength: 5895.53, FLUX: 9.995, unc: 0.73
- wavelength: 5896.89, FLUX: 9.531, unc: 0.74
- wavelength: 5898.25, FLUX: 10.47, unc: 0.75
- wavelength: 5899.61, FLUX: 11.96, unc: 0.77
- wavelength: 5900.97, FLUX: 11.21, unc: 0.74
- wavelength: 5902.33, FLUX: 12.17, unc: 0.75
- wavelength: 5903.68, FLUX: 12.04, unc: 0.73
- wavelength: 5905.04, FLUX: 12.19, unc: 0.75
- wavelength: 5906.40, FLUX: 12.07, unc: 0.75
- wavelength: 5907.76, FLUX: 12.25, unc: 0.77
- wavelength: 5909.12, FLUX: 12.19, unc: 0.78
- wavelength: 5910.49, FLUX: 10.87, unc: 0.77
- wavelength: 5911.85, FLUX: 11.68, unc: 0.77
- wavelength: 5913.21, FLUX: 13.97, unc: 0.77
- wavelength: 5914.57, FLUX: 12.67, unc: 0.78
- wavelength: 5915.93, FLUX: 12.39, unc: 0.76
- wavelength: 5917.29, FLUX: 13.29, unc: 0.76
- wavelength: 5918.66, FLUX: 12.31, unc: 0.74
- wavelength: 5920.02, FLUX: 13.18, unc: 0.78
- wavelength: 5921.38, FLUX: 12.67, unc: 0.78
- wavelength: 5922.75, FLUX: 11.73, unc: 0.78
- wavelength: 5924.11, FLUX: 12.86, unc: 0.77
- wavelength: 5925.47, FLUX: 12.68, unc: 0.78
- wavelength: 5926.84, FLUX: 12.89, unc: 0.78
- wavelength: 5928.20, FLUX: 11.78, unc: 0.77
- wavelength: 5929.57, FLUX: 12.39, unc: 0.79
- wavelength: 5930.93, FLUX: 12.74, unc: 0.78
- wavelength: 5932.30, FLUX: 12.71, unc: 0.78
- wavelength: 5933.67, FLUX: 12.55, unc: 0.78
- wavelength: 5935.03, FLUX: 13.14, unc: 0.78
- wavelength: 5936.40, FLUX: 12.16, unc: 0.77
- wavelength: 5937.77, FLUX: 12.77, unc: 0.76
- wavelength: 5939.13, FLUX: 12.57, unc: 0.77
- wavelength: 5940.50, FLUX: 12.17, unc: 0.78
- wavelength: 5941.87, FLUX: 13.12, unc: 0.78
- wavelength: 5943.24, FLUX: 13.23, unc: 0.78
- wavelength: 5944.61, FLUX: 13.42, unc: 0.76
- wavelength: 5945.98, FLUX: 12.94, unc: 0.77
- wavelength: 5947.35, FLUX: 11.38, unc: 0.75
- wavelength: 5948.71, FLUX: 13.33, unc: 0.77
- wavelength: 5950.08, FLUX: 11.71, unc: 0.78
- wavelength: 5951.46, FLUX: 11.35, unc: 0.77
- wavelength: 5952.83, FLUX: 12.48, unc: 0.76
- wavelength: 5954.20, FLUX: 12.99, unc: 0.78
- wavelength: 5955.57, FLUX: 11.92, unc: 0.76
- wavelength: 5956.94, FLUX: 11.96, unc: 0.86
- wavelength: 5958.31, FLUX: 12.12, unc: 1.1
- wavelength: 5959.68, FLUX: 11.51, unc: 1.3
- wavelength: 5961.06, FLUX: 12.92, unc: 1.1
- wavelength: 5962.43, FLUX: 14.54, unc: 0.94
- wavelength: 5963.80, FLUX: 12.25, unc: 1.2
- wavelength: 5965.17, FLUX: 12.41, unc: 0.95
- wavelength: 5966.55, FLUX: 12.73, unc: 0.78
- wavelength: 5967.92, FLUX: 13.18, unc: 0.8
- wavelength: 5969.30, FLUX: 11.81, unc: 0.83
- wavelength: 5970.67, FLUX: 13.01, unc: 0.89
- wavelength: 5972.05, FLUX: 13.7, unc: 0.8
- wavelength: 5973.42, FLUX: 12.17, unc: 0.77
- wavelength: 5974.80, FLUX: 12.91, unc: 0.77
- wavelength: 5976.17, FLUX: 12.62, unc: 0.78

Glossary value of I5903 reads 2.2 AA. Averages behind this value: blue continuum 11.8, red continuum 12.5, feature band 11.3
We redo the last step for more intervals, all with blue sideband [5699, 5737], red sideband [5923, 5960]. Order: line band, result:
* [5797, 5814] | -0.9 AA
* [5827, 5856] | -0.9 AA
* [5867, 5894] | 2.5 AA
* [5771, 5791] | 0.5 AA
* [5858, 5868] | 0.3 AA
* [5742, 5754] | 0.2 AA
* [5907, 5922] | 0.0 AA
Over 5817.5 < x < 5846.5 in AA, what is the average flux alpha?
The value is 13.2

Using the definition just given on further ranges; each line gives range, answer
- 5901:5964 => 12.5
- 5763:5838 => 12.8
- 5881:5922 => 11.4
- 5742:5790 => 12.4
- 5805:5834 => 13.3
